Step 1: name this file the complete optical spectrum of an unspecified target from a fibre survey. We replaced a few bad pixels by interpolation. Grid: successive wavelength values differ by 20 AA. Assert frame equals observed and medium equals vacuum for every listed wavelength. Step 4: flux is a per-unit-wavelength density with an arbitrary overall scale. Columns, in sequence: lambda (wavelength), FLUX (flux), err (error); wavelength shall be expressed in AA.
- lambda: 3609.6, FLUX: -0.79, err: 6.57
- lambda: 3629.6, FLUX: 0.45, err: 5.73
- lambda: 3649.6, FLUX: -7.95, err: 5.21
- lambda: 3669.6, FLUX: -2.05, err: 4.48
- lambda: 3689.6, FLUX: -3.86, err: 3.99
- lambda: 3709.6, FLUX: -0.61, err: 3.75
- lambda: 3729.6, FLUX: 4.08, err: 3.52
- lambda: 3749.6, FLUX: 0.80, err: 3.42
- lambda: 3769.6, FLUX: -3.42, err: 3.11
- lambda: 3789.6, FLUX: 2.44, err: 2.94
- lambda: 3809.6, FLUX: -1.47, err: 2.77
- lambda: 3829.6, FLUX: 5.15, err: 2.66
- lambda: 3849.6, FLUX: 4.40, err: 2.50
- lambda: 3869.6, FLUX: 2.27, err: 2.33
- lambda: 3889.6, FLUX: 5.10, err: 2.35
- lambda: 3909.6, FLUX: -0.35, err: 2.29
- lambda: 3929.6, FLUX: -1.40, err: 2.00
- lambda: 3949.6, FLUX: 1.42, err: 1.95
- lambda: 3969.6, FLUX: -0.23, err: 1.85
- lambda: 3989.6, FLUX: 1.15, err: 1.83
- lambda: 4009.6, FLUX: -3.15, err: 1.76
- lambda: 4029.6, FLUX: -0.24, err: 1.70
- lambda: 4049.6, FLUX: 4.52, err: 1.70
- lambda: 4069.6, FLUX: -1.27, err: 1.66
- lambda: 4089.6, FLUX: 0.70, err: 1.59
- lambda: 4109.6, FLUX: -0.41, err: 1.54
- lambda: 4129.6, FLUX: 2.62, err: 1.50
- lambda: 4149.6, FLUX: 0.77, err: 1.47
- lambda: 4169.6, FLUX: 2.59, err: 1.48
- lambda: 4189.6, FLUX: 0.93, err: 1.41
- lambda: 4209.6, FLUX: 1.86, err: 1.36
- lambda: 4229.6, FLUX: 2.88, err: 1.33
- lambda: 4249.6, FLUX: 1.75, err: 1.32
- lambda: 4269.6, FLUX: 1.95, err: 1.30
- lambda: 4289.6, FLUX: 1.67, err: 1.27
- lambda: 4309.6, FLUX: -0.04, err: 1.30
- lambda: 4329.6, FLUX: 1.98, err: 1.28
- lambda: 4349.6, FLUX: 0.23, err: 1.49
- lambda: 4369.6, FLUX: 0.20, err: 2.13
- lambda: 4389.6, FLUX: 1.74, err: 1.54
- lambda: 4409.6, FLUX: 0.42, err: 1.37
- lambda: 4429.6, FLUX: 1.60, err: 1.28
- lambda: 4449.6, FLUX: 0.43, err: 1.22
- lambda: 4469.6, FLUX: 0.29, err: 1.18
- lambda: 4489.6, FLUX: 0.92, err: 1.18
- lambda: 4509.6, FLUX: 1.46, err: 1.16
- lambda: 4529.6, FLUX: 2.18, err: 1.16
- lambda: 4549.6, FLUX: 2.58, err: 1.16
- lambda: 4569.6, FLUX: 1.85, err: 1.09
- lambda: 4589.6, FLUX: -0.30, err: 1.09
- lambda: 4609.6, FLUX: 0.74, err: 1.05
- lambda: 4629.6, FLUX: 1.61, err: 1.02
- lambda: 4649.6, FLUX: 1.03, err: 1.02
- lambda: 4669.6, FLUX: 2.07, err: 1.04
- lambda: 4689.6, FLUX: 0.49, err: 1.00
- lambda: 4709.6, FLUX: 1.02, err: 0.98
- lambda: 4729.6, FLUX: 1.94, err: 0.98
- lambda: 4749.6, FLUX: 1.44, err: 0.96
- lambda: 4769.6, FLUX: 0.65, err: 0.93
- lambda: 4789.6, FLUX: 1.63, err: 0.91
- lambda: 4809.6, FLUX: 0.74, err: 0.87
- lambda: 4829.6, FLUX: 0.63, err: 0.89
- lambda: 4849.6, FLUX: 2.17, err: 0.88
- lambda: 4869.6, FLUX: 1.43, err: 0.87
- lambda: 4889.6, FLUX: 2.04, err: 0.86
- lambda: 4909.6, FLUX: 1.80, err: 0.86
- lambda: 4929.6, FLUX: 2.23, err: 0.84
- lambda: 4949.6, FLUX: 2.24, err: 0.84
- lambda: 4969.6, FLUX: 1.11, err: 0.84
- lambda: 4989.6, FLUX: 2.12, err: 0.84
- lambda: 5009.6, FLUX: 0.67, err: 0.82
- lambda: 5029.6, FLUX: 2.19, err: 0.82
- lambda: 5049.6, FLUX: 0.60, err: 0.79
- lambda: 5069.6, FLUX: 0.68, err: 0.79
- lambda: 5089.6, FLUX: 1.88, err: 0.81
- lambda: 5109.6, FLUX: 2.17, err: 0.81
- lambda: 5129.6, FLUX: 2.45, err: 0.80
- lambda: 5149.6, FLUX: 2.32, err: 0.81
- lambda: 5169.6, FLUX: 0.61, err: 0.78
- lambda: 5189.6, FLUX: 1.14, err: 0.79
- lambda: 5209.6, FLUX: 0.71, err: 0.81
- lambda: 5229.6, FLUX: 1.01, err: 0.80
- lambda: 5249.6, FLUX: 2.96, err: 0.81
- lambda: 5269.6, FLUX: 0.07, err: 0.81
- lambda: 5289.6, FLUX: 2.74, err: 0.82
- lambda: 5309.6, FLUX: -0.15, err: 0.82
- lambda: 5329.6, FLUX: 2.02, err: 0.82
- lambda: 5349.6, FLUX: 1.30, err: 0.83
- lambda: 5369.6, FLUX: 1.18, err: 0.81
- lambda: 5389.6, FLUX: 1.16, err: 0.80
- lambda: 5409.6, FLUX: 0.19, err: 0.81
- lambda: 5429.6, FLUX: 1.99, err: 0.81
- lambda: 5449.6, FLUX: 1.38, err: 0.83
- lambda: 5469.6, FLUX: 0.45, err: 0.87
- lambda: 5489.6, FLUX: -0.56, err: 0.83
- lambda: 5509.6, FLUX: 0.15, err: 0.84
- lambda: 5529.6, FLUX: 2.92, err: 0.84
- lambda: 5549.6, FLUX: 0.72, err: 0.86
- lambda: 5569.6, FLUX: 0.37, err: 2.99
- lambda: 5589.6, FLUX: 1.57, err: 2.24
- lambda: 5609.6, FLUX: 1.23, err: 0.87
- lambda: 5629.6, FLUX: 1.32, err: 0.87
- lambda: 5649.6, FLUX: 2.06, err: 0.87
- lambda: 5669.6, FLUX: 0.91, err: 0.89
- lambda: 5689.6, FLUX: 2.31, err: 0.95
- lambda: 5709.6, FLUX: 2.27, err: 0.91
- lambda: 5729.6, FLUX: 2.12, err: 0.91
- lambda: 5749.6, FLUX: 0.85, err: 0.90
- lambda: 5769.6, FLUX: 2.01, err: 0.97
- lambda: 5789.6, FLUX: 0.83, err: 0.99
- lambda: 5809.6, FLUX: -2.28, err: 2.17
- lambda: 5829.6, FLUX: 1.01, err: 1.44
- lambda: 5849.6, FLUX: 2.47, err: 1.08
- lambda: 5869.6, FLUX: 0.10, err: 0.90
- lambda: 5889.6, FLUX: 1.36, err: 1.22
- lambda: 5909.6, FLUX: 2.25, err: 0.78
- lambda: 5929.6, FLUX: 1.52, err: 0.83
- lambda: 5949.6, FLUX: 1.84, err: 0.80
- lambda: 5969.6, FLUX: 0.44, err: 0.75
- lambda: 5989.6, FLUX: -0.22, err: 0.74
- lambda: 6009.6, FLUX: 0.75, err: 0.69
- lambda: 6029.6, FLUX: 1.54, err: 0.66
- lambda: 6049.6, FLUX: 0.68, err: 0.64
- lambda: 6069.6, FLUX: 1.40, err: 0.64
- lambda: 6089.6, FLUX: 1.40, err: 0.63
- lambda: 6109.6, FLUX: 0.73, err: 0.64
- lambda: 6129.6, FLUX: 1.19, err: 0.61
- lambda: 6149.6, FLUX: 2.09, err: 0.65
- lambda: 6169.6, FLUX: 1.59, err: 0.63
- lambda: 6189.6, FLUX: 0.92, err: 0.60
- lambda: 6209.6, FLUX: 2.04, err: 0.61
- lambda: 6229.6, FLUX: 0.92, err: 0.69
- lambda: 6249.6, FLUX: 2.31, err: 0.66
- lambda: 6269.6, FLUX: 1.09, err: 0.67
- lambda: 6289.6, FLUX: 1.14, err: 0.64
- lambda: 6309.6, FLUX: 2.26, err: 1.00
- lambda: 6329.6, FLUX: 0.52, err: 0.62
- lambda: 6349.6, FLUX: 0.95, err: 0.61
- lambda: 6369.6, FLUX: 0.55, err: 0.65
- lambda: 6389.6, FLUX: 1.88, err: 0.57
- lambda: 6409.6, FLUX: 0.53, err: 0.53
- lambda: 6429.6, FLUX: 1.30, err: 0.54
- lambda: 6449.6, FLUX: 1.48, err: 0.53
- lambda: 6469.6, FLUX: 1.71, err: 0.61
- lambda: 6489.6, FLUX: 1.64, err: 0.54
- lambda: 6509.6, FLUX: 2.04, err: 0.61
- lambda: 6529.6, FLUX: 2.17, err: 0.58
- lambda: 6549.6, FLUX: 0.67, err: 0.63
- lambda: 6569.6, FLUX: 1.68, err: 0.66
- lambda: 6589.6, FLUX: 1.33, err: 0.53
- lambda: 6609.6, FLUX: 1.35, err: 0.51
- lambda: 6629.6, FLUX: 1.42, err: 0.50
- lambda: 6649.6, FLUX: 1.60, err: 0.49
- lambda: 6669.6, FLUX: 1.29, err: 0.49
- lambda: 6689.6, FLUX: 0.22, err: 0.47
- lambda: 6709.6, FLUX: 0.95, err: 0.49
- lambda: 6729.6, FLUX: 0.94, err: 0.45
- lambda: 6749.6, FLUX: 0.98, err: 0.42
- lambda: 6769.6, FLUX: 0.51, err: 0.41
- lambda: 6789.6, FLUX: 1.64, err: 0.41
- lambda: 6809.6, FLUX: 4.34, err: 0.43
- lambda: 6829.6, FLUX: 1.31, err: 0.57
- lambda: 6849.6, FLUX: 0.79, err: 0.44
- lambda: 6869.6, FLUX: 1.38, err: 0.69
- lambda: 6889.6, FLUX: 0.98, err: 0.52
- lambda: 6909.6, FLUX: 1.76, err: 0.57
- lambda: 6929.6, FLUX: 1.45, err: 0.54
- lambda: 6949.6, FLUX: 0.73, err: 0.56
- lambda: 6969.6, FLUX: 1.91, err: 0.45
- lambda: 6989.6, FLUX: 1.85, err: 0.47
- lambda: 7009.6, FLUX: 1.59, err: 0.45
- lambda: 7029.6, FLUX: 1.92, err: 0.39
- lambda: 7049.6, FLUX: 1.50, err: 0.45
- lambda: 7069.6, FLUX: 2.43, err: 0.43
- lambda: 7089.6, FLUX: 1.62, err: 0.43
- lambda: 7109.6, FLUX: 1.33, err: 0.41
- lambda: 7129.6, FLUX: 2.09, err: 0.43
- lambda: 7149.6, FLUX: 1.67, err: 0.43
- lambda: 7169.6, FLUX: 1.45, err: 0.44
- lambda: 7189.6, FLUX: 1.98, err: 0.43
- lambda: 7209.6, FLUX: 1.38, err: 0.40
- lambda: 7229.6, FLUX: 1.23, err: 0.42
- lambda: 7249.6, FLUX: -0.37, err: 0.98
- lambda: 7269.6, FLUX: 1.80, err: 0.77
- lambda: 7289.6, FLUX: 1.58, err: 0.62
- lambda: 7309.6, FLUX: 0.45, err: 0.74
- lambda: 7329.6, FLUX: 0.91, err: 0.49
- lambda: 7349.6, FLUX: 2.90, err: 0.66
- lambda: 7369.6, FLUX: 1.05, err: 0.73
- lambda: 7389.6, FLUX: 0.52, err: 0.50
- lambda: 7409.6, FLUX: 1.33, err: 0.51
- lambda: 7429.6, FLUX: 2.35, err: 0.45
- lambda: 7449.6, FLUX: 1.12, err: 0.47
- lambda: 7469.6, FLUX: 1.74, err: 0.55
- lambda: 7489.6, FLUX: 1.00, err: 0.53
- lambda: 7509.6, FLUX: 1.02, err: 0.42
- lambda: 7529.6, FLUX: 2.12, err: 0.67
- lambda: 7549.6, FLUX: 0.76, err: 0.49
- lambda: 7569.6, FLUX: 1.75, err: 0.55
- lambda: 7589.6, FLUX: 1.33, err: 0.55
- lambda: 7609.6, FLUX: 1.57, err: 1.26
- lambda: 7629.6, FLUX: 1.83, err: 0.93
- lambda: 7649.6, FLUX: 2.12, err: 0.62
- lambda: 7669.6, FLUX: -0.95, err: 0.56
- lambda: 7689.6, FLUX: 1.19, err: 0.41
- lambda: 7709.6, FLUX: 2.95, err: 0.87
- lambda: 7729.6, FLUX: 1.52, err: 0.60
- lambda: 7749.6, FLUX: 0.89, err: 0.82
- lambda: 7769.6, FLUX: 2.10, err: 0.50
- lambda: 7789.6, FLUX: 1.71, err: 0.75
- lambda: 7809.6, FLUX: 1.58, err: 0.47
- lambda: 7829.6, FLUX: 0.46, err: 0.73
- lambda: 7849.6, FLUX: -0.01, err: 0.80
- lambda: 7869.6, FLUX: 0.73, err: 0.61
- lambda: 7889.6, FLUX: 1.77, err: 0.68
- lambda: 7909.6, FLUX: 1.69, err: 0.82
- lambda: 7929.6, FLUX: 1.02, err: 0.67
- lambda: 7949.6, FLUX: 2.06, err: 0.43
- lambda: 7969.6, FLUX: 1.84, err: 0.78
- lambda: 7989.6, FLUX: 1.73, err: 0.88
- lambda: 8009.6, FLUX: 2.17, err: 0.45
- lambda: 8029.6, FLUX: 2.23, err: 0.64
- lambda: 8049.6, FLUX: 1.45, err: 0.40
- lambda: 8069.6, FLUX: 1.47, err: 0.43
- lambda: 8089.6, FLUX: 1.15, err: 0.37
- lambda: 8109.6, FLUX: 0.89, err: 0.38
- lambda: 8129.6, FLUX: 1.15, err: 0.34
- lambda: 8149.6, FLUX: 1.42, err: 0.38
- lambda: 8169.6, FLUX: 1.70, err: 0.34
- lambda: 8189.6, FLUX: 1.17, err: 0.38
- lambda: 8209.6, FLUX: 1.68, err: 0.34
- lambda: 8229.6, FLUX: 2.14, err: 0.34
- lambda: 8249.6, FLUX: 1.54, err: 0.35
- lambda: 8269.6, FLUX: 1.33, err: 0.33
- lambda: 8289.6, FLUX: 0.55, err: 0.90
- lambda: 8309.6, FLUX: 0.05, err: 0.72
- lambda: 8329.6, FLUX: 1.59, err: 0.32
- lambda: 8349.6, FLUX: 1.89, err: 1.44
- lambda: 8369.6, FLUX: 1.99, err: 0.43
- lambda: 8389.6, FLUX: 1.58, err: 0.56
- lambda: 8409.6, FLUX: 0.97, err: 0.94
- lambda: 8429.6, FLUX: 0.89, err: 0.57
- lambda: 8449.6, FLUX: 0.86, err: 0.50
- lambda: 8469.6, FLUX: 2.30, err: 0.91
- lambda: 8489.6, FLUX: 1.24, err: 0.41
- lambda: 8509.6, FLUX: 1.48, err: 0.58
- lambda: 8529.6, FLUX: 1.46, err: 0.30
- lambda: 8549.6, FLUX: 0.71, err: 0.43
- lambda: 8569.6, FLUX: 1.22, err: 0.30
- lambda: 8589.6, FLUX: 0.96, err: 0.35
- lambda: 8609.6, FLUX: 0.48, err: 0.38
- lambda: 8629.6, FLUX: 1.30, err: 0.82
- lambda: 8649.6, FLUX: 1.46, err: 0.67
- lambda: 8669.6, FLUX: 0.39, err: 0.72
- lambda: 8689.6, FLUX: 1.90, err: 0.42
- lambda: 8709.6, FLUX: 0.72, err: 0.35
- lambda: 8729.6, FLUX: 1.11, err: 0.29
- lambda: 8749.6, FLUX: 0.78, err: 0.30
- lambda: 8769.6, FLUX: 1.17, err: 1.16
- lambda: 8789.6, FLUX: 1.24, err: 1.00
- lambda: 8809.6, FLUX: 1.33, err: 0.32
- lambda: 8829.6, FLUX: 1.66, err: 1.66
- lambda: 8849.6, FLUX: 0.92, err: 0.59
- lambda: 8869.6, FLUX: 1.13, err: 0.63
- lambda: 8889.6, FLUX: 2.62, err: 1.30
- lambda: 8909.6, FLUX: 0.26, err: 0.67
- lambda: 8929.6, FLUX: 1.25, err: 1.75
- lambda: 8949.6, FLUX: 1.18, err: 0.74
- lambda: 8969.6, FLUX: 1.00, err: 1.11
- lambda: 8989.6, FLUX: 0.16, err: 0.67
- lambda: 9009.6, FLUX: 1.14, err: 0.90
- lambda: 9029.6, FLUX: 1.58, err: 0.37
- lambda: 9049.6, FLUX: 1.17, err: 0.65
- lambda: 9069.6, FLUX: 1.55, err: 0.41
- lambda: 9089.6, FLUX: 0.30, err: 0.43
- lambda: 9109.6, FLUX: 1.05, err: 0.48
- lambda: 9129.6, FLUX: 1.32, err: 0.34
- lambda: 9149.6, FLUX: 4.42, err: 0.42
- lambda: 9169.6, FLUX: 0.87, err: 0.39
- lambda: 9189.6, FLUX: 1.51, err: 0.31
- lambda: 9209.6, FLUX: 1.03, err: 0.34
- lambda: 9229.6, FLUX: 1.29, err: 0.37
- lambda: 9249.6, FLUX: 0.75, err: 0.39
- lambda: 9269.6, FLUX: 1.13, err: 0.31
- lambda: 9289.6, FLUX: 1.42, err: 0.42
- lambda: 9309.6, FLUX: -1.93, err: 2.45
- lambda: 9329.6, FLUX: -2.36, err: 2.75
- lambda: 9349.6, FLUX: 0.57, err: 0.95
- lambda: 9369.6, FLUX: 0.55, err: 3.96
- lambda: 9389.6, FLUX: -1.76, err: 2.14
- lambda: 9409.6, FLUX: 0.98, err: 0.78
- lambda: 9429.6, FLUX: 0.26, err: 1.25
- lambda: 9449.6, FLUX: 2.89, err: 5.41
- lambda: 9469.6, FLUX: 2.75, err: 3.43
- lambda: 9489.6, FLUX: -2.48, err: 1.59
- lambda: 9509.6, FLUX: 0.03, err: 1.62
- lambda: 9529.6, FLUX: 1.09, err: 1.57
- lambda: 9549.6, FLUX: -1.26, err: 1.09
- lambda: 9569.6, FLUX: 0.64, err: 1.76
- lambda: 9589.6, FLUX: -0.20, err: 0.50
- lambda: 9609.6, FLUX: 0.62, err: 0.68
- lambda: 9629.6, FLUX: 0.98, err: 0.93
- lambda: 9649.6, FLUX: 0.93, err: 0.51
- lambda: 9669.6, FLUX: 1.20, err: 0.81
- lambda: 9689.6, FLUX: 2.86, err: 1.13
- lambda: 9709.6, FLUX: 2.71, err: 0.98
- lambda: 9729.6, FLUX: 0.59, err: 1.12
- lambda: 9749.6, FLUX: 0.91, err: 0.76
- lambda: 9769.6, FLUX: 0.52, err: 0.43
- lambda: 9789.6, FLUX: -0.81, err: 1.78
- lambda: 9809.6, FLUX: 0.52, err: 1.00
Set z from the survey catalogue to 0.828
